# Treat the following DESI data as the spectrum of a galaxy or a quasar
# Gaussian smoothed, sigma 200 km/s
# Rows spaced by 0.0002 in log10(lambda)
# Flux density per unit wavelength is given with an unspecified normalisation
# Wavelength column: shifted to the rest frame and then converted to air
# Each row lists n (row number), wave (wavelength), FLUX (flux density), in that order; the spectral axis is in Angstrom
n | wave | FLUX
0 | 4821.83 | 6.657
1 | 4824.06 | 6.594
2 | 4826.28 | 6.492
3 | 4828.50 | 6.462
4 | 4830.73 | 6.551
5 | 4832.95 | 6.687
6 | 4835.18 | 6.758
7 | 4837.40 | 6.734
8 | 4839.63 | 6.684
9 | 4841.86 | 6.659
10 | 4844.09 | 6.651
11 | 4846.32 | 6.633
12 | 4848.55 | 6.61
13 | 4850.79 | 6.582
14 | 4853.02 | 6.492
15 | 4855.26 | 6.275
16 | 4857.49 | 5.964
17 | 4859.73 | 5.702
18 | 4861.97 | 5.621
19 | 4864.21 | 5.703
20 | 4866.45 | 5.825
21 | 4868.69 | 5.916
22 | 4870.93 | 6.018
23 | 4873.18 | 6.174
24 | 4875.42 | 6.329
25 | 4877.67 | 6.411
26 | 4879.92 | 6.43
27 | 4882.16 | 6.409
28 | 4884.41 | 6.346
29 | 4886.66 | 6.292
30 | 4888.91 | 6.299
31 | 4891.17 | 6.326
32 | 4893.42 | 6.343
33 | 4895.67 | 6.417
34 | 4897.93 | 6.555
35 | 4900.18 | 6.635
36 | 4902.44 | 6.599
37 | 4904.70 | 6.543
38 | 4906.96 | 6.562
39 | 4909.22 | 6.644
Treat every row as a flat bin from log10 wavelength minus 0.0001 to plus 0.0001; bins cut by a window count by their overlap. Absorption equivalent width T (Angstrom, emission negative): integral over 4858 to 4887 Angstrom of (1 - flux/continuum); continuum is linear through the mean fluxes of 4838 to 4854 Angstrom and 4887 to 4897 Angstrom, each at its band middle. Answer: 1.68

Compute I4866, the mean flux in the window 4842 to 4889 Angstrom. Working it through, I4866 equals 6.23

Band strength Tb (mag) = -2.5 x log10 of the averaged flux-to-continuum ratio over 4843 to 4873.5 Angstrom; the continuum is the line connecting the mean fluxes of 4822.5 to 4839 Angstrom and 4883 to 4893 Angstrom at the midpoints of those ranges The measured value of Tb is 0.06 mag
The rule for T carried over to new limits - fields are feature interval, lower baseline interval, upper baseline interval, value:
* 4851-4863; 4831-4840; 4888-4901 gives 1.0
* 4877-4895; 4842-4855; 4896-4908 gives 0.6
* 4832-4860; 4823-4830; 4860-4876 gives -1.3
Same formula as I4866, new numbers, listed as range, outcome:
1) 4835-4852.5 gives 6.66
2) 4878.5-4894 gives 6.35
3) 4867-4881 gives 6.19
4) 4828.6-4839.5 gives 6.66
